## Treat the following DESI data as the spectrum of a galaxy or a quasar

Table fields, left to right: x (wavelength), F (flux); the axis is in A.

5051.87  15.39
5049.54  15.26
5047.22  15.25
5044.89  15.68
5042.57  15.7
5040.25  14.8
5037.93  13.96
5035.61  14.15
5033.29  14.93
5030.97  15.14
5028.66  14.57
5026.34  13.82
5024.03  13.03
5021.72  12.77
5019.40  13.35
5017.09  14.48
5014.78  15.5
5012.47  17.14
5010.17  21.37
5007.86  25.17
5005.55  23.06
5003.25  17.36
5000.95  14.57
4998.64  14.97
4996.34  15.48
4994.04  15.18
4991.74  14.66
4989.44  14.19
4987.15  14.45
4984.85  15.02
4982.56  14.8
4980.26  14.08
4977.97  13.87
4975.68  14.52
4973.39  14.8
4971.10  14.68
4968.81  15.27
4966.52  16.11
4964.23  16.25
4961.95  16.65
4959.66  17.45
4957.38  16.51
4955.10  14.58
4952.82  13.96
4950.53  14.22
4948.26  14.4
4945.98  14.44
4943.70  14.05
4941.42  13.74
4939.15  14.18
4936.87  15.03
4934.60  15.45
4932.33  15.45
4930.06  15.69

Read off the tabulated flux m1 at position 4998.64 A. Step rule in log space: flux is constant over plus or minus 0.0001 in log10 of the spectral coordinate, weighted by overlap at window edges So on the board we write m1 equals 14.97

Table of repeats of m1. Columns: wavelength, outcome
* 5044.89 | 15.68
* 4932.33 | 15.45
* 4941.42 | 13.74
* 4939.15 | 14.18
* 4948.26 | 14.4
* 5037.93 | 13.96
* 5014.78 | 15.5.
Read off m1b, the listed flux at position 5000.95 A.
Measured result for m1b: 14.57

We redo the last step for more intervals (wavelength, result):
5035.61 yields 14.15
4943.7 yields 14.05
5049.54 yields 15.26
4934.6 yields 15.45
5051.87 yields 15.39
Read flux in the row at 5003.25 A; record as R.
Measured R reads 17.36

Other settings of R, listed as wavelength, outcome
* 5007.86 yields 25.17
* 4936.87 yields 15.03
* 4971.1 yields 14.68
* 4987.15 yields 14.45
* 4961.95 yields 16.65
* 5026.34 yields 13.82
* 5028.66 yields 14.57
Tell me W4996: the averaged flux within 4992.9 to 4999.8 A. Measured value 15.2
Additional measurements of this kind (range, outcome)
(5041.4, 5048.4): 15.5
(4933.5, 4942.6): 14.6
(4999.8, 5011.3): 20.3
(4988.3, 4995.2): 14.7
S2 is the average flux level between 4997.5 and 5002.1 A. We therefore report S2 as 14.8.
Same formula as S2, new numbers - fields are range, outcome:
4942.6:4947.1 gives 14.2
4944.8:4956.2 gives 14.3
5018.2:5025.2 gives 13.1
